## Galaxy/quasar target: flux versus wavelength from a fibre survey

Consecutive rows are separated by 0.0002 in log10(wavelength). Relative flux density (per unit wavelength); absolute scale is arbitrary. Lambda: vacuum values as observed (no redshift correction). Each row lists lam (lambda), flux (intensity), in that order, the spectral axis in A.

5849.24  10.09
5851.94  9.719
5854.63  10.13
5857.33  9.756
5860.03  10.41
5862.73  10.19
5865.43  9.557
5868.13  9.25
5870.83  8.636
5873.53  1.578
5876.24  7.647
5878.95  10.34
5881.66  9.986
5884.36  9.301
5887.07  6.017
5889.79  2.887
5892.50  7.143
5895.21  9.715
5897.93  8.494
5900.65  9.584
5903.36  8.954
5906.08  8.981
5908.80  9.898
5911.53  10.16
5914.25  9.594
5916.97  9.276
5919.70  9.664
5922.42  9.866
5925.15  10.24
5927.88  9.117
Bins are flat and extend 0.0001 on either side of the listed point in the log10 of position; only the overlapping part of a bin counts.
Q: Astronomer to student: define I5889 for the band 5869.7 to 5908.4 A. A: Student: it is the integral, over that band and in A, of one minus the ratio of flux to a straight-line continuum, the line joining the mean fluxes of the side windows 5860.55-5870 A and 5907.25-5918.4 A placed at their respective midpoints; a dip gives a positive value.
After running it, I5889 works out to 7.36 A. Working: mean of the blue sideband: 9.68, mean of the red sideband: 9.71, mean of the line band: 7.85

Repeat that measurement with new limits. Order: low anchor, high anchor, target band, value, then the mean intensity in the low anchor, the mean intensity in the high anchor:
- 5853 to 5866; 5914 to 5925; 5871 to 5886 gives 3.19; 10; 9.68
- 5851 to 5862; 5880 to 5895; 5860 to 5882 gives 0.79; 10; 7.34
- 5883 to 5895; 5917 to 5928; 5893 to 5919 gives -3.65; 6.67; 9.74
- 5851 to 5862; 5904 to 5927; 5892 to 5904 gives 1.10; 10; 9.67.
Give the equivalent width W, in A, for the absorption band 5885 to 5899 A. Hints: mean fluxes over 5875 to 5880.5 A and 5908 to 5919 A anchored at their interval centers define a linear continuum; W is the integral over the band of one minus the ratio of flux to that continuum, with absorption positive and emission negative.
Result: 3.6 A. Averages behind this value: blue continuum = 9.05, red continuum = 9.71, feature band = 6.94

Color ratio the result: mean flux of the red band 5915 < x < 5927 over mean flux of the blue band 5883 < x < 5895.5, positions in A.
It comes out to 1.43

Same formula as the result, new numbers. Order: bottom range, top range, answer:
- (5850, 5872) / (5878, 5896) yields 0.80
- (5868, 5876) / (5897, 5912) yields 1.50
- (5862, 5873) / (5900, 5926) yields 1.09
